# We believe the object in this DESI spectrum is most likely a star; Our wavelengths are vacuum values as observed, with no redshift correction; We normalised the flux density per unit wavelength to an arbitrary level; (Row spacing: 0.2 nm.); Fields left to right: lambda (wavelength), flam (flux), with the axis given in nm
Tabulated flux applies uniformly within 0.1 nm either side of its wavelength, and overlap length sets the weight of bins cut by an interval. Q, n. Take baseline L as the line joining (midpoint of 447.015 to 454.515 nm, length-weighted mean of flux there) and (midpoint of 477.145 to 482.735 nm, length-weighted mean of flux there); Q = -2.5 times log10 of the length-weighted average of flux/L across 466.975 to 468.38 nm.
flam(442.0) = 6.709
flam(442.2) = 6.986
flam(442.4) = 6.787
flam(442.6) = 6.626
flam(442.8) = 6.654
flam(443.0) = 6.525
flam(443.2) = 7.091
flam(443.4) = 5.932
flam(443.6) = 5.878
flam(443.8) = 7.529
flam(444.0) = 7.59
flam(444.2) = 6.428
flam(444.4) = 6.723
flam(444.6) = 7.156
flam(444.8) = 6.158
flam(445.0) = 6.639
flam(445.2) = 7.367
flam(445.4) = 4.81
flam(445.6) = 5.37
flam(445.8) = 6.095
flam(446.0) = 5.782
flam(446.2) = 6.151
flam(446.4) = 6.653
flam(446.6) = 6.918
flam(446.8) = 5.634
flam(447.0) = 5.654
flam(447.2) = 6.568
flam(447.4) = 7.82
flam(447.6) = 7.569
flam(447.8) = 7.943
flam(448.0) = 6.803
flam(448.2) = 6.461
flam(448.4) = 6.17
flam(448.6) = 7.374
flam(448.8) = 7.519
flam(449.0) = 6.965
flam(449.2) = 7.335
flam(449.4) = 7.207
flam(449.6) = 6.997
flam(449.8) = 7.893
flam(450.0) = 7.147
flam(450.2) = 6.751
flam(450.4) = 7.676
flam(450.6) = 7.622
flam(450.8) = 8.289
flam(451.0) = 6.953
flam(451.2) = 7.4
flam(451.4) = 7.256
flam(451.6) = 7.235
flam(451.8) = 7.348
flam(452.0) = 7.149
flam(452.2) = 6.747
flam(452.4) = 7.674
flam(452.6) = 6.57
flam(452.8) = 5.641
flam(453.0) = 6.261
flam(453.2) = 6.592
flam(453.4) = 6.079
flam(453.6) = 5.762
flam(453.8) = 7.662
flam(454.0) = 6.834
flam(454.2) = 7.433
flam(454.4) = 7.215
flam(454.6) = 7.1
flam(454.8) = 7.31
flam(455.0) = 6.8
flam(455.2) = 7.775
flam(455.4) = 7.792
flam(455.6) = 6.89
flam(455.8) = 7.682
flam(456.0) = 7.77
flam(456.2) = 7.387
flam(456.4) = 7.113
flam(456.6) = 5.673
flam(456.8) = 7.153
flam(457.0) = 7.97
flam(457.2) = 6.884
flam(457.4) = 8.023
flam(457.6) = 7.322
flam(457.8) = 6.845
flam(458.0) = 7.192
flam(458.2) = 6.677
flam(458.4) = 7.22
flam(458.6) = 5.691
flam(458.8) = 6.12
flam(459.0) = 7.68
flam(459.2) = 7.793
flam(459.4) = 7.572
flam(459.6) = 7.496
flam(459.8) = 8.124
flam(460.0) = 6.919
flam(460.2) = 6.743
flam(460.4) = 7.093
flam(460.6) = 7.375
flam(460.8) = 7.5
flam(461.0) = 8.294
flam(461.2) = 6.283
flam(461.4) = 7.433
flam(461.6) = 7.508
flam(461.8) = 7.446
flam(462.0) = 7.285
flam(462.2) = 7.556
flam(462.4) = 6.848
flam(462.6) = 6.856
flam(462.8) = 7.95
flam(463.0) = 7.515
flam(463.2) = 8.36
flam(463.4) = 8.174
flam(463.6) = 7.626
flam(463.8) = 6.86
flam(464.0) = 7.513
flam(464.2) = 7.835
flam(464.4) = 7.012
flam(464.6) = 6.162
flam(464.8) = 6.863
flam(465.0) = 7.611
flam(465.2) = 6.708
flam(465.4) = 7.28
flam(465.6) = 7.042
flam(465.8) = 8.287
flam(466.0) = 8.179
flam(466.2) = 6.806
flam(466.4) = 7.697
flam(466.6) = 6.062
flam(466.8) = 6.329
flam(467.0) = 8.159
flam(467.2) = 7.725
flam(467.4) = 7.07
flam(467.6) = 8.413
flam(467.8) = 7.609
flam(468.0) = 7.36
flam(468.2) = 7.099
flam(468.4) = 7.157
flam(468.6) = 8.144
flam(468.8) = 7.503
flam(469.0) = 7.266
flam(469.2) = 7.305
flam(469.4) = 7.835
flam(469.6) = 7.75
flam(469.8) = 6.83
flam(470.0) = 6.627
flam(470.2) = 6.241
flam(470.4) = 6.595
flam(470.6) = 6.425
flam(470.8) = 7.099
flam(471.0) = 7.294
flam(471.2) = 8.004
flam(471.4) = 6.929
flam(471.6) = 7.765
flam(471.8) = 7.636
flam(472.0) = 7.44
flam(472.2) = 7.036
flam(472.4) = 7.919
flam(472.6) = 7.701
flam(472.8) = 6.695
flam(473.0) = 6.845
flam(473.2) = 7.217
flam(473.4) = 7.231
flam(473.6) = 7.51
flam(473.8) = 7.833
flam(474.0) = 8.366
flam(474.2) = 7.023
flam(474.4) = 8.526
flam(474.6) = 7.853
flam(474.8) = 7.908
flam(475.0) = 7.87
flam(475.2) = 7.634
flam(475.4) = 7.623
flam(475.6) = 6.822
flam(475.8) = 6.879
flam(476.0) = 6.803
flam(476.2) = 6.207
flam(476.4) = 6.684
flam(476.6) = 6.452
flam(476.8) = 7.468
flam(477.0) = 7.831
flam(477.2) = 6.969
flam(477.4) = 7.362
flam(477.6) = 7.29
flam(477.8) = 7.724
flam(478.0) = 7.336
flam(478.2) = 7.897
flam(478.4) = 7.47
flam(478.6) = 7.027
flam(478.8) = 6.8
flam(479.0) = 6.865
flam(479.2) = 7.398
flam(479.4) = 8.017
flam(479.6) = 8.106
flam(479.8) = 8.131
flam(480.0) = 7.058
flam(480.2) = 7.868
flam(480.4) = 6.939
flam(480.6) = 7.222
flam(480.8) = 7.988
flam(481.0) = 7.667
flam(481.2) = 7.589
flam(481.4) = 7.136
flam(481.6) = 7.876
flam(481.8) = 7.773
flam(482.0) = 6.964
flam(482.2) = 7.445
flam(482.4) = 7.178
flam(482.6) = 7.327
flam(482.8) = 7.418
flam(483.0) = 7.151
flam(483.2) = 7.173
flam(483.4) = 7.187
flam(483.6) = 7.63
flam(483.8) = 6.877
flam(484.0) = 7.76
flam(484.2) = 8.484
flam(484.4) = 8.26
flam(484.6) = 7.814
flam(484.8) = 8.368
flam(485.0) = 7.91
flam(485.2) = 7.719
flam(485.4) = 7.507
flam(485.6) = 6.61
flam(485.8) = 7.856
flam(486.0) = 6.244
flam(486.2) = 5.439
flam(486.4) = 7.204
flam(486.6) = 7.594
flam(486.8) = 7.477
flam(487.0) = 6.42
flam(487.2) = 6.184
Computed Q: -0.04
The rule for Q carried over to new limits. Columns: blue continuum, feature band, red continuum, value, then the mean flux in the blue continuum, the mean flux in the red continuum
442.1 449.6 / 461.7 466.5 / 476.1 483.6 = -0.053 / 6.68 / 7.35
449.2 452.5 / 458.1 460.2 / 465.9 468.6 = 0.038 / 7.33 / 7.39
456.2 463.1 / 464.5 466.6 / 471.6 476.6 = 0.011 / 7.21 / 7.37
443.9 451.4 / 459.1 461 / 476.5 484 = -0.057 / 6.86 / 7.4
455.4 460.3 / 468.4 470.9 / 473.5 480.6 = 0.028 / 7.18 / 7.41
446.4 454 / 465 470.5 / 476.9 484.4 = -0.006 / 6.98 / 7.47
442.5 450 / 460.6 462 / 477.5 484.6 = -0.053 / 6.71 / 7.49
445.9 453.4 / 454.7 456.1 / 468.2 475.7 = -0.055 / 6.95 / 7.39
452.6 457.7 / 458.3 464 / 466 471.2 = -0.031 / 7.04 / 7.25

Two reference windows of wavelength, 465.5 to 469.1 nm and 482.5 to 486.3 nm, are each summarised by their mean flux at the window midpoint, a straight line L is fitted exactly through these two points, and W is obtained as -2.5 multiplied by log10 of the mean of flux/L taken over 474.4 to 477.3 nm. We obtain 0.02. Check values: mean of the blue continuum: 7.44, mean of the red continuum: 7.41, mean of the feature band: 7.26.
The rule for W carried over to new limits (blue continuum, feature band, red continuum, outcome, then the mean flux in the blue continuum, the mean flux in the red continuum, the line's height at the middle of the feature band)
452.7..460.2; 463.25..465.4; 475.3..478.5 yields -0.024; 7.06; 7.18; 7.11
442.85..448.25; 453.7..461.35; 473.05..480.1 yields -0.051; 6.57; 7.4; 6.89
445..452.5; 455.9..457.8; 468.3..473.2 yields -0.029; 6.92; 7.25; 7.04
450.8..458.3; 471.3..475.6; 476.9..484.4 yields -0.025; 7.08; 7.47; 7.36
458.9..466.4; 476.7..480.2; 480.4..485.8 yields 0.005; 7.4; 7.53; 7.5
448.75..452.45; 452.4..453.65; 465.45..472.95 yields 0.165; 7.32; 7.32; 7.32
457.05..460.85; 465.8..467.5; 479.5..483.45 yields -0.006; 7.18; 7.46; 7.28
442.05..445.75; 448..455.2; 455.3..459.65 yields -0.022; 6.56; 7.18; 6.91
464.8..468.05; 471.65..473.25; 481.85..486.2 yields 0.010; 7.38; 7.43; 7.4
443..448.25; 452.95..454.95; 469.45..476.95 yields -0.009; 6.57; 7.27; 6.78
